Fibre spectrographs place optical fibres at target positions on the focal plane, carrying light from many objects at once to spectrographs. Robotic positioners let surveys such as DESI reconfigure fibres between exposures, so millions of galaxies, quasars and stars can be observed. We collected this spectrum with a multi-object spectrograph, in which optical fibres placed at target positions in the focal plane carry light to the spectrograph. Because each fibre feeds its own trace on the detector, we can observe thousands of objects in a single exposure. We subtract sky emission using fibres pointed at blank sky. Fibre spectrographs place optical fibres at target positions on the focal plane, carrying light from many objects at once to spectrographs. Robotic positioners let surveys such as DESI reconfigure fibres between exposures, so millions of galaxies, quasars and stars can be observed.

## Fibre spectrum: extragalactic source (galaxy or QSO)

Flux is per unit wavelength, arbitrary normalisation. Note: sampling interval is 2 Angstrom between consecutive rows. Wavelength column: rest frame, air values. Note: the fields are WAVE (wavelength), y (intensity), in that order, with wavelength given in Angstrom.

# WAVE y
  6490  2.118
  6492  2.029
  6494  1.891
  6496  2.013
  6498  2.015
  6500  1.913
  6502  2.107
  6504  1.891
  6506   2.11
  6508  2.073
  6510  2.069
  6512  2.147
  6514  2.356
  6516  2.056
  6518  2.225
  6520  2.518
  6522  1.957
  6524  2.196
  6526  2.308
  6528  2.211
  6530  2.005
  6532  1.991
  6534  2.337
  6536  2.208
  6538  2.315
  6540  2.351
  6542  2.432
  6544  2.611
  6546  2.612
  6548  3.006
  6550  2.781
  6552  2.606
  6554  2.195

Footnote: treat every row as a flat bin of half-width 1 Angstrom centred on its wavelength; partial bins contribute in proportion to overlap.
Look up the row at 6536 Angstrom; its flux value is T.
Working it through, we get 2.208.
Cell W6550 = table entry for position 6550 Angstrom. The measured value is 2.781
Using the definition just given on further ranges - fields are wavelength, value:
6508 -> 2.073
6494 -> 1.891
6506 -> 2.11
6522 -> 1.957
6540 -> 2.351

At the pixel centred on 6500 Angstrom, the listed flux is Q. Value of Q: 1.913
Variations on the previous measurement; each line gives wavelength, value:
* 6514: 2.356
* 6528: 2.211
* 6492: 2.029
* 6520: 2.518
